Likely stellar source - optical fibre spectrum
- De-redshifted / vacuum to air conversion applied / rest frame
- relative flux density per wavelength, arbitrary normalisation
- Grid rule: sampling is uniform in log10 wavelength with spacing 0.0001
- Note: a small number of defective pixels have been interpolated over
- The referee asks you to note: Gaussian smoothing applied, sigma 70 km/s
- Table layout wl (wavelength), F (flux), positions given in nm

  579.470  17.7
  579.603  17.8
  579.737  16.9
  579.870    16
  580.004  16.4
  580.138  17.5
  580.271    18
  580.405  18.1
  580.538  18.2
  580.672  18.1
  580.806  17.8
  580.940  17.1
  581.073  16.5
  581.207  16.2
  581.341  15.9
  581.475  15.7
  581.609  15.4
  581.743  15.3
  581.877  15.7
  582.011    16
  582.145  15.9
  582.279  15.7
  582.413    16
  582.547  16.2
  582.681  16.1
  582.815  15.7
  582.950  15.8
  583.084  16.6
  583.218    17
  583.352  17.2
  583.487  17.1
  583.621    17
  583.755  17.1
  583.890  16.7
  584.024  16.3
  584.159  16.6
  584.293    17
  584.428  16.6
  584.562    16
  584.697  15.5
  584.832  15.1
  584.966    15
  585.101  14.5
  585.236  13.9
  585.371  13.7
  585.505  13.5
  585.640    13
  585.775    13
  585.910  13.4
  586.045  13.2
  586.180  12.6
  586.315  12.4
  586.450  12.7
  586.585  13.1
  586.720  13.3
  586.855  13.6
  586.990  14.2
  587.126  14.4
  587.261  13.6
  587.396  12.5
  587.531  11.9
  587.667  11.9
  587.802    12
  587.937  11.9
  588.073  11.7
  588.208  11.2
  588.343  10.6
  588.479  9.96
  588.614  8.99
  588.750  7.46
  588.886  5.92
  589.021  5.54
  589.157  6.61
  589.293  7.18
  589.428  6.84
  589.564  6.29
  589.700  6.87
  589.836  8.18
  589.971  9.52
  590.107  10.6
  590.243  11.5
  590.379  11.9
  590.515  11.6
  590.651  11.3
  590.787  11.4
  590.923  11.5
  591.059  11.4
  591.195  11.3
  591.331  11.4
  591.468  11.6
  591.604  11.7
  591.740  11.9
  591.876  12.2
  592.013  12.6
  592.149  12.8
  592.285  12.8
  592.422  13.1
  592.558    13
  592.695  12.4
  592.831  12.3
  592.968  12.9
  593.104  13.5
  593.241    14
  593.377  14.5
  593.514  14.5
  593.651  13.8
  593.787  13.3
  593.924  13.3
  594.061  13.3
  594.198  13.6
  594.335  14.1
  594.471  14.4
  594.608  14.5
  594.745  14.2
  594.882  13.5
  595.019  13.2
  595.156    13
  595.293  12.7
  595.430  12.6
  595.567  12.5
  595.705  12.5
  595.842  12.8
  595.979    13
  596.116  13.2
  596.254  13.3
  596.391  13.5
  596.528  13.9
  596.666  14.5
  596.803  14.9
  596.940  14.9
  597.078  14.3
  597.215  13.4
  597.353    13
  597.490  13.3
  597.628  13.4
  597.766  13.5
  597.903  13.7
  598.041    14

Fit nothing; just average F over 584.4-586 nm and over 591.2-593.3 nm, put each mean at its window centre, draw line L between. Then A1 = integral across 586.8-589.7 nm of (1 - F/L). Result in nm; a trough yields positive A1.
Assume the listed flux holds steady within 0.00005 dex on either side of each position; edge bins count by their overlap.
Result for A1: 0.75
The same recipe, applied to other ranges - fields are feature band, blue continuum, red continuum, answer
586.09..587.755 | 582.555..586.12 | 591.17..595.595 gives 0.20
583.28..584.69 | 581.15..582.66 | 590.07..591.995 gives -0.18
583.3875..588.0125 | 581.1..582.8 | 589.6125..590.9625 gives -0.29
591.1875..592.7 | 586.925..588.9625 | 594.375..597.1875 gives 0.02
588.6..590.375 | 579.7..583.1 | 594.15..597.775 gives 0.83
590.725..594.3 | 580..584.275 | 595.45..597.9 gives 0.41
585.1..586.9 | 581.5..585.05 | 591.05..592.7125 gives 0.20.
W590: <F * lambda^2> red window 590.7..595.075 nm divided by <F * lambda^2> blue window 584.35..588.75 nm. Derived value 1.02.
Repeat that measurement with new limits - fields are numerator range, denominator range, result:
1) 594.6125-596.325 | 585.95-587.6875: 1.03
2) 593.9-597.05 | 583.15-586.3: 0.92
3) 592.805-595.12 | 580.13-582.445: 0.86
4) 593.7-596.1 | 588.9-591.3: 1.45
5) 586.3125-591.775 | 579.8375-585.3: 0.67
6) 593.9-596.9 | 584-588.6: 1.04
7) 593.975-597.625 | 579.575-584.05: 0.85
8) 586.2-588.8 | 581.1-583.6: 0.76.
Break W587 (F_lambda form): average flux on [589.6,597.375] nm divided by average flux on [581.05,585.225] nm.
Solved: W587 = 0.8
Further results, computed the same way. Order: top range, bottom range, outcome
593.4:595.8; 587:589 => 1.23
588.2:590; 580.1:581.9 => 0.46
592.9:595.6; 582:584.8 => 0.83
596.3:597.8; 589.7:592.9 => 1.20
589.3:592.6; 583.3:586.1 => 0.71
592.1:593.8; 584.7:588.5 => 1.02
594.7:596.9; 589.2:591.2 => 1.37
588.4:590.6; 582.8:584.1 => 0.51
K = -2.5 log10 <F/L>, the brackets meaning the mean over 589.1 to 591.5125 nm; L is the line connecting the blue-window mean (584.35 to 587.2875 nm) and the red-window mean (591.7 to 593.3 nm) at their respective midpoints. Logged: 0.32 mag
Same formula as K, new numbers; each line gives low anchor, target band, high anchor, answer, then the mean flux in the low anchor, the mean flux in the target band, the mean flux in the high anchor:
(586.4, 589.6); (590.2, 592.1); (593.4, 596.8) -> 0.019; 10.6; 11.7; 13.5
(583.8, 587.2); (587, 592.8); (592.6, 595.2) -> 0.285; 14.4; 10.7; 13.6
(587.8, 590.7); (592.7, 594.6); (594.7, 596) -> -0.147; 9.18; 13.6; 13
